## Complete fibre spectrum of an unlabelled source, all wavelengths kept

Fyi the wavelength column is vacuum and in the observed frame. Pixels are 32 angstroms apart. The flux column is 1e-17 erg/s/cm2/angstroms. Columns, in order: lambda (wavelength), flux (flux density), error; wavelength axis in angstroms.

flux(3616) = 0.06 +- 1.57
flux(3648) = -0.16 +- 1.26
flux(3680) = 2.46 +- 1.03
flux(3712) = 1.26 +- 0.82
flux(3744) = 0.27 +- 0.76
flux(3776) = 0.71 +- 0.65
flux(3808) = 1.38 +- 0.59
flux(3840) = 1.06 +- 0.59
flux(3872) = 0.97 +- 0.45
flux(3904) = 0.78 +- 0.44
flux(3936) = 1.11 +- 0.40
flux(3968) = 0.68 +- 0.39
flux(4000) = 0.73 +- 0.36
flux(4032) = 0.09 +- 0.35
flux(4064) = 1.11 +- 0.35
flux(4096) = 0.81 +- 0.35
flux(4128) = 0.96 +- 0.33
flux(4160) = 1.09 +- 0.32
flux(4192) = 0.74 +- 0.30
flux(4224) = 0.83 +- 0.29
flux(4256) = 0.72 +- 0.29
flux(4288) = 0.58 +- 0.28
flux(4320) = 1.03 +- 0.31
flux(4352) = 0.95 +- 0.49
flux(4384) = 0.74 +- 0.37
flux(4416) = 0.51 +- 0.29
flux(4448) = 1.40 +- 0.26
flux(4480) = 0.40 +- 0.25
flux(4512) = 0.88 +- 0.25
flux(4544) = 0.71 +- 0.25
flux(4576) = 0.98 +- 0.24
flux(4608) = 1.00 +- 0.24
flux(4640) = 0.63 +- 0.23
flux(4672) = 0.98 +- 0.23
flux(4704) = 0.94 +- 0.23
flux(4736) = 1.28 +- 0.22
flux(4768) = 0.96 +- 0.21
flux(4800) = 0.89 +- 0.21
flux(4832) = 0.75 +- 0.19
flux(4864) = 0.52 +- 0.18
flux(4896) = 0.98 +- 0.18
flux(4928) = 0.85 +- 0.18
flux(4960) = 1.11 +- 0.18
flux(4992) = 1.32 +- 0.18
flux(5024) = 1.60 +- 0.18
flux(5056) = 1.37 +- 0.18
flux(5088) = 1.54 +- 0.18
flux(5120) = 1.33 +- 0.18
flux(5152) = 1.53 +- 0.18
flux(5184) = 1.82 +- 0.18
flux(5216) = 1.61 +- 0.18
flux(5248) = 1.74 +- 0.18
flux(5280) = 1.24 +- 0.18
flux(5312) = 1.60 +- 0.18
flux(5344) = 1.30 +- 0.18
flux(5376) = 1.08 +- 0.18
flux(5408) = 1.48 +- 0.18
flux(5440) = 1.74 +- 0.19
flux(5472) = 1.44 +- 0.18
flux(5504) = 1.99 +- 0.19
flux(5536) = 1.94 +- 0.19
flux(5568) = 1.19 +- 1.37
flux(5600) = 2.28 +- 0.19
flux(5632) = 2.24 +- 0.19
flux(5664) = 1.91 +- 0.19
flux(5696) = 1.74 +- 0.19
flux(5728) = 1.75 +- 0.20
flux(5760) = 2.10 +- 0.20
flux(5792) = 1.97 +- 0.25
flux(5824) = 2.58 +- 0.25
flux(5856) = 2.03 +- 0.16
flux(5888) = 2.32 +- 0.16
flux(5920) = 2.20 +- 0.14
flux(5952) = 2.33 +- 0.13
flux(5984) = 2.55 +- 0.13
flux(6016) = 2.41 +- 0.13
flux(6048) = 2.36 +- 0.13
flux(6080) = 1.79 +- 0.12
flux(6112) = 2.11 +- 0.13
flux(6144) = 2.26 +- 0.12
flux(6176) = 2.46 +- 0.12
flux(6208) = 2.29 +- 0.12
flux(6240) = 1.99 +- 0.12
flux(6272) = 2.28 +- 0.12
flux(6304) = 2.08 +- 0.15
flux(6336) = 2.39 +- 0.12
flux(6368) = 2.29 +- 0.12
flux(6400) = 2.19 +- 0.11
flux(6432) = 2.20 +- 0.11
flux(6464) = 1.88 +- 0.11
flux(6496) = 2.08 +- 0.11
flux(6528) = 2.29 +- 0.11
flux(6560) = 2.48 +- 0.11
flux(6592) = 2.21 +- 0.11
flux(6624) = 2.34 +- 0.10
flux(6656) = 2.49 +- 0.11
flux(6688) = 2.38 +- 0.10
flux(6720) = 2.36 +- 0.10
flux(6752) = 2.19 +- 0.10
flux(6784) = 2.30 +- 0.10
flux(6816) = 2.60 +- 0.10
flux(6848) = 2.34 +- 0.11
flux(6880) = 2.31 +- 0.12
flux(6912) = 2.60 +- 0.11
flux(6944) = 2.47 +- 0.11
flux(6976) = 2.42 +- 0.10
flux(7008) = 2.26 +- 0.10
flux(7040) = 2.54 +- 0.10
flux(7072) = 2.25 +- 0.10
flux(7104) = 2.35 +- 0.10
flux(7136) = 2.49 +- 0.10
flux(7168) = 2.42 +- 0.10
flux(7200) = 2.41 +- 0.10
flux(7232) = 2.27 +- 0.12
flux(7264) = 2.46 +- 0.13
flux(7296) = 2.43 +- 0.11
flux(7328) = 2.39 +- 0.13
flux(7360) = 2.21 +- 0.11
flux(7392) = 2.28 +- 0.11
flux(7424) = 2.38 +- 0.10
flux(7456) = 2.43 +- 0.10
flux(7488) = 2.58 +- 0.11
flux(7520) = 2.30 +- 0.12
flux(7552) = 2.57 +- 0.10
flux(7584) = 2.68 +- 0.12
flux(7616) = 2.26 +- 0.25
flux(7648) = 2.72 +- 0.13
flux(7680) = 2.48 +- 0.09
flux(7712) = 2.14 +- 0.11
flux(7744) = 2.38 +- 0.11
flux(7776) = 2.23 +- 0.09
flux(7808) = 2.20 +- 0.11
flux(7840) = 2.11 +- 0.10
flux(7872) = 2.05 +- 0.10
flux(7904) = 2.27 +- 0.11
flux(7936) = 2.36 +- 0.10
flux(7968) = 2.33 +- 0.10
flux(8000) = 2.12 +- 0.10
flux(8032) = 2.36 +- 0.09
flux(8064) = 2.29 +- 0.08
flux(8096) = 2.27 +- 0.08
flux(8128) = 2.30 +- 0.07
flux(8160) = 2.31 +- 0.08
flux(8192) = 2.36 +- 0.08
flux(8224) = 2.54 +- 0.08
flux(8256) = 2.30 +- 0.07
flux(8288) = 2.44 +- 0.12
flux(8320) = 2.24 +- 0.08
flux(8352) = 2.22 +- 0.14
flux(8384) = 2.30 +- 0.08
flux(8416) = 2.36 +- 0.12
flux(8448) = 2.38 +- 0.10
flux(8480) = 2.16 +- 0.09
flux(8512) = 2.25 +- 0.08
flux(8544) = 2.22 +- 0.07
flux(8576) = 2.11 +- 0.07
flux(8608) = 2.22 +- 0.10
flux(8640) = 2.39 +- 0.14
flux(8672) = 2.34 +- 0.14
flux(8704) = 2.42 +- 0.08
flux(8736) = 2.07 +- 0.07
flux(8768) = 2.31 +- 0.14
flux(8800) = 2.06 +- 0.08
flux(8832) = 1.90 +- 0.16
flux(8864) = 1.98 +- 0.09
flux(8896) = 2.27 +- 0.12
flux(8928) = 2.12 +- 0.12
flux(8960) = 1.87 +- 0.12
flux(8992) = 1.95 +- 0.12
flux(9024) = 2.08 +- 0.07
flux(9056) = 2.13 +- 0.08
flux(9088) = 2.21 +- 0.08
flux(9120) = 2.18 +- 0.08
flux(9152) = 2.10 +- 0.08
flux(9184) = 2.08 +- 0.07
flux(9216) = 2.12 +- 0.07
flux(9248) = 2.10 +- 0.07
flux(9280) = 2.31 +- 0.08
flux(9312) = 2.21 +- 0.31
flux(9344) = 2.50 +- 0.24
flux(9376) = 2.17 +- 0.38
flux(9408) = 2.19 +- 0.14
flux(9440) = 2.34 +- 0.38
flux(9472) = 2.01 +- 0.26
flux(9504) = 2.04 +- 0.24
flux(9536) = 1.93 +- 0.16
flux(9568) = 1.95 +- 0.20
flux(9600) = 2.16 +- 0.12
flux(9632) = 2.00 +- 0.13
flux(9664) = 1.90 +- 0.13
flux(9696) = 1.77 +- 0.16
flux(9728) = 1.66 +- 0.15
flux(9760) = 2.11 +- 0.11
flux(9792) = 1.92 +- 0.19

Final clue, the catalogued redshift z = 0.25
